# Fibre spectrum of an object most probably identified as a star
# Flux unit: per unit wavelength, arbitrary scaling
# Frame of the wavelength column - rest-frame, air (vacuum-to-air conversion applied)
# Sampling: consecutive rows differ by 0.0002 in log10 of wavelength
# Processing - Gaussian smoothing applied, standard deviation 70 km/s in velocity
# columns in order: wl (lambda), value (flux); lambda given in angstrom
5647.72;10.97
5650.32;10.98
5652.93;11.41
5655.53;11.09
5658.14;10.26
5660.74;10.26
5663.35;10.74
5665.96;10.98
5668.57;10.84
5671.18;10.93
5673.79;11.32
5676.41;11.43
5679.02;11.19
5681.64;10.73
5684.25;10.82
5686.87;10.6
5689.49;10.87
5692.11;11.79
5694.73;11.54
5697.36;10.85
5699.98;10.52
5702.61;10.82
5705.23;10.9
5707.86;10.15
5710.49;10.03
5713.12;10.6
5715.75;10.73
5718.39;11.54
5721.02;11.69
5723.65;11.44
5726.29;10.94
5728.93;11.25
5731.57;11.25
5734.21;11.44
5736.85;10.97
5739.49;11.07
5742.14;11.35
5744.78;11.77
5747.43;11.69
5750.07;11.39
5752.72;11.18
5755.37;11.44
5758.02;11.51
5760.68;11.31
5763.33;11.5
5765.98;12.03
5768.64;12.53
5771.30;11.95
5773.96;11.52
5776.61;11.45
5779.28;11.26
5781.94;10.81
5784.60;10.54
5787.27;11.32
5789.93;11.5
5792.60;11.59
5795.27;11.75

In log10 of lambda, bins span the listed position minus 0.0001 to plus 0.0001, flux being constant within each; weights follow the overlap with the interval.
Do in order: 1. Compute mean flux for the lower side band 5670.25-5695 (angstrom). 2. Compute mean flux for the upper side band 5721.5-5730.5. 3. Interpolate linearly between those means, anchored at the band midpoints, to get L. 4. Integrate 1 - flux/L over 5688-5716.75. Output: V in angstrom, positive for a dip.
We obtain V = 0.96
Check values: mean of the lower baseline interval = 11.1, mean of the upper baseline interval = 11.3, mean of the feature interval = 10.8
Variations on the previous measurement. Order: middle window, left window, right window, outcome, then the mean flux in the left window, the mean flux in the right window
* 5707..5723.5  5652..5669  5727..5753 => 0.5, 10.8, 11.3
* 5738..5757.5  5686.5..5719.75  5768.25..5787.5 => -0.4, 10.8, 11.4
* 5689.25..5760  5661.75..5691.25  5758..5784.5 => 0.7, 11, 11.5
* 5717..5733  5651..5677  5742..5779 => 0.0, 10.9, 11.6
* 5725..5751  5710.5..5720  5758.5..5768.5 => -0.1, 10.9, 11.7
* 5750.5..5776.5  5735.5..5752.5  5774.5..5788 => -1.0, 11.4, 11.1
